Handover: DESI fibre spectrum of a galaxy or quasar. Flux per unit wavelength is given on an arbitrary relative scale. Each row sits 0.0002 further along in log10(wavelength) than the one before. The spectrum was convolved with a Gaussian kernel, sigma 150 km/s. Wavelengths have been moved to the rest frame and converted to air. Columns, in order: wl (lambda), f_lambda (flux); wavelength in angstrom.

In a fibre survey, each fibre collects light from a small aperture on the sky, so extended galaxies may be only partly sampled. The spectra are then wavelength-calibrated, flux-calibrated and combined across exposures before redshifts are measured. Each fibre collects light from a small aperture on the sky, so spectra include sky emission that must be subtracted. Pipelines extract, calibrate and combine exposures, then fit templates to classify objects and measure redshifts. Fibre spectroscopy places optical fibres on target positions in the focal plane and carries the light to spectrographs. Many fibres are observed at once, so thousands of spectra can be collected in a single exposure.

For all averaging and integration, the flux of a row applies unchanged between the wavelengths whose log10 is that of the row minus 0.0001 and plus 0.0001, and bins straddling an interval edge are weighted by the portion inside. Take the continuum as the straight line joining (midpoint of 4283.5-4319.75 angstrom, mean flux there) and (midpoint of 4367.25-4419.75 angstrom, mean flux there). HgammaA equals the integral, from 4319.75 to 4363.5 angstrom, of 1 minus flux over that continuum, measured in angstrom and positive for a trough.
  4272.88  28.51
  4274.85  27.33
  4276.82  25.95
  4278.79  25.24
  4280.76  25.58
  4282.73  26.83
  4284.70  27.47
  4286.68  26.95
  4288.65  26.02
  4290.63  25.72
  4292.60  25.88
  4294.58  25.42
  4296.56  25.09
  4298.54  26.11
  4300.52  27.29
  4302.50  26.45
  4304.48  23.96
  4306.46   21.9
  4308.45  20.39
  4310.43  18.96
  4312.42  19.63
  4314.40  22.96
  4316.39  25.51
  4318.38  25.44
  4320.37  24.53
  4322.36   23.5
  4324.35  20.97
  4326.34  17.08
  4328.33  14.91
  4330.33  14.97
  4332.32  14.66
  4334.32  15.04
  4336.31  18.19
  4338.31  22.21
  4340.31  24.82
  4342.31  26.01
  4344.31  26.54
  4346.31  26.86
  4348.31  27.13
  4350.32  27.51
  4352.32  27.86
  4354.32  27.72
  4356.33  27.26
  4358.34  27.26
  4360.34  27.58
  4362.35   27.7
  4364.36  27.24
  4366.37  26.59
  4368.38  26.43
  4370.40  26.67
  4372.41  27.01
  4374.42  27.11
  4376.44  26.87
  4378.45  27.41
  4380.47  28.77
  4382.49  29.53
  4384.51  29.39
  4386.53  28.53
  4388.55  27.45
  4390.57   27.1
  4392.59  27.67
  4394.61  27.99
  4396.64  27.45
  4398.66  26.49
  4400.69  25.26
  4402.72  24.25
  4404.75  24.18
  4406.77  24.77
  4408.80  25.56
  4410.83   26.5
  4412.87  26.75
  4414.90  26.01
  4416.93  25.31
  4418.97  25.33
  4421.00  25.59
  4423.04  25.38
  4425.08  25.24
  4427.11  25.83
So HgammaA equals 4.0 angstrom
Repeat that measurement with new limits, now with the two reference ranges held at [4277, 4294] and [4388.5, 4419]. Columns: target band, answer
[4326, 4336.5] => 4.3 angstrom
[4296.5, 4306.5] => 0.3 angstrom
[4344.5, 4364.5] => -1.0 angstrom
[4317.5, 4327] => 1.3 angstrom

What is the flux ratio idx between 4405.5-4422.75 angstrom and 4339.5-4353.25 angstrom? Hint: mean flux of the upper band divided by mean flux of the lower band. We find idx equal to 1.0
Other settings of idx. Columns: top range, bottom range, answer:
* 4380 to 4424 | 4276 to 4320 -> 1.07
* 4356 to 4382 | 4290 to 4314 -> 1.14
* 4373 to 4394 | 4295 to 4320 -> 1.18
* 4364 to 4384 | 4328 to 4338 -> 1.71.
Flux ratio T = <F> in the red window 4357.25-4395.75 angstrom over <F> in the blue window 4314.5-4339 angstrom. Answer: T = 1.4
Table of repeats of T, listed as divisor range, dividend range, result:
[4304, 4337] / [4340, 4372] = 1.34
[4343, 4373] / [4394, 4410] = 0.95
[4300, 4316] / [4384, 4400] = 1.22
